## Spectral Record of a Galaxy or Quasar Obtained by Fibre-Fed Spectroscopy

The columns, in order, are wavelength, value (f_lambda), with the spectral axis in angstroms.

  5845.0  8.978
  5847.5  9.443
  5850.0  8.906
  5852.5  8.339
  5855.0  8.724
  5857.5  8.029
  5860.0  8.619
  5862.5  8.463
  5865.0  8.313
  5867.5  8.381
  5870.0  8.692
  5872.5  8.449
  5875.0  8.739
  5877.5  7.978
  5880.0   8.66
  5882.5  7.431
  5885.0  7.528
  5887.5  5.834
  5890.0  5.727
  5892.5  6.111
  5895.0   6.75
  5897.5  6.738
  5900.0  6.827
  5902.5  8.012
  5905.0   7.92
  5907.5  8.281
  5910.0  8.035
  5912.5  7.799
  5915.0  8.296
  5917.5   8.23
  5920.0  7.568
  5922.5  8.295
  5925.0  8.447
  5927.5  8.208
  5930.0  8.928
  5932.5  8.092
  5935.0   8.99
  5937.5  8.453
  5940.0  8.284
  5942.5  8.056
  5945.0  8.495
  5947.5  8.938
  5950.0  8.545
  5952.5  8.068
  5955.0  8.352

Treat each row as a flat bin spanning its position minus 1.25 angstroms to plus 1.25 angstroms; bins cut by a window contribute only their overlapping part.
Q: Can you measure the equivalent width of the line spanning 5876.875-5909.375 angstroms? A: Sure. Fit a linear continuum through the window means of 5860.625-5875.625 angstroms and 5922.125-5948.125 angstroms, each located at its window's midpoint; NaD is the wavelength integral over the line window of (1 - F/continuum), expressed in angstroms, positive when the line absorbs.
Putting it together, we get 4.9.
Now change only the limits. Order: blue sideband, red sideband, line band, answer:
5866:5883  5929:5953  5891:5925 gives 3.28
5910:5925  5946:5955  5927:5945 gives -0.30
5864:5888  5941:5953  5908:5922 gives 0.43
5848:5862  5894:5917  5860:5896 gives 2.14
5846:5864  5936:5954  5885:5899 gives 3.59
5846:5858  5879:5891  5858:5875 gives -1.09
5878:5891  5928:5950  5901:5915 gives -0.53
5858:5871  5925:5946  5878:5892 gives 2.35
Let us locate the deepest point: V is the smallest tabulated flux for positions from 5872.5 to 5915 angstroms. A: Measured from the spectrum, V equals 5.727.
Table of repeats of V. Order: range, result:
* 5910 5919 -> 7.799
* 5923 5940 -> 8.092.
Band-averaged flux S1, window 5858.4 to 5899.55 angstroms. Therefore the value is 7.64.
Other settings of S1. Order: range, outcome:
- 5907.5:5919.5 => 8.08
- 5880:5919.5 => 7.35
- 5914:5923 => 8.08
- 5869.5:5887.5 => 8.03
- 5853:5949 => 7.99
